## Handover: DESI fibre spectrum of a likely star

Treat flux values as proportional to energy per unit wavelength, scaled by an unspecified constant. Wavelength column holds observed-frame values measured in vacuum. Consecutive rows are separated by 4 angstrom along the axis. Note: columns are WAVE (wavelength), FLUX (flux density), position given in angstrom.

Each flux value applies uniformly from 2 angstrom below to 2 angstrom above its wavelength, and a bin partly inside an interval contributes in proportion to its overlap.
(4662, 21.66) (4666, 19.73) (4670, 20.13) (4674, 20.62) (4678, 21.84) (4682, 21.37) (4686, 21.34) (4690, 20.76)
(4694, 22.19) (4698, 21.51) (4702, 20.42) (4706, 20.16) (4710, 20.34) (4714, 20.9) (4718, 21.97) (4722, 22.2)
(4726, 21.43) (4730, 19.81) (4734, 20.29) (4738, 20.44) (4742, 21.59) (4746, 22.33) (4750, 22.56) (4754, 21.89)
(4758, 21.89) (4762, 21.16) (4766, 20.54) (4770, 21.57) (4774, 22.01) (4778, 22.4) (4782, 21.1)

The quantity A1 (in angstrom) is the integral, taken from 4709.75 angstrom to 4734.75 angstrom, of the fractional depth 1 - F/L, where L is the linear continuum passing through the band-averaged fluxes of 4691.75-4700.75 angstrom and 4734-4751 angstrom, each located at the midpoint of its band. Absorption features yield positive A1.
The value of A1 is 0.6 angstrom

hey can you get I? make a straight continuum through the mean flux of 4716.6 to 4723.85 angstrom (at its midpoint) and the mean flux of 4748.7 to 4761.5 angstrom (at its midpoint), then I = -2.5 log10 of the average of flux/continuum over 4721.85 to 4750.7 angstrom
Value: 0.04 mag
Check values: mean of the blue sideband 22.1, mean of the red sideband 22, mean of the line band 21.2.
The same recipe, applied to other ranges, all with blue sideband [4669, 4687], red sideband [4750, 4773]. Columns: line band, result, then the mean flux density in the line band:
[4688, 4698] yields -0.02 mag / 21.5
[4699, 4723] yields 0.02 mag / 21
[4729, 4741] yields 0.06 mag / 20.3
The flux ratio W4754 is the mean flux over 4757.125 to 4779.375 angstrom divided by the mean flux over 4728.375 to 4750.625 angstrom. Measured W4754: 1.02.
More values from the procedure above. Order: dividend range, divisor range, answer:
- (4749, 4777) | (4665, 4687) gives 1.04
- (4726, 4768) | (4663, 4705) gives 1.01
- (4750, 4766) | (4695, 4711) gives 1.04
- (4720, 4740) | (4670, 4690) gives 0.99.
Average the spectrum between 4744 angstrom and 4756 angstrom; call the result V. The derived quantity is 22.3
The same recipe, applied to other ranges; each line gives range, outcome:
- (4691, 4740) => 21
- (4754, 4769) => 21.3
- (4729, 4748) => 20.9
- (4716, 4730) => 21.6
